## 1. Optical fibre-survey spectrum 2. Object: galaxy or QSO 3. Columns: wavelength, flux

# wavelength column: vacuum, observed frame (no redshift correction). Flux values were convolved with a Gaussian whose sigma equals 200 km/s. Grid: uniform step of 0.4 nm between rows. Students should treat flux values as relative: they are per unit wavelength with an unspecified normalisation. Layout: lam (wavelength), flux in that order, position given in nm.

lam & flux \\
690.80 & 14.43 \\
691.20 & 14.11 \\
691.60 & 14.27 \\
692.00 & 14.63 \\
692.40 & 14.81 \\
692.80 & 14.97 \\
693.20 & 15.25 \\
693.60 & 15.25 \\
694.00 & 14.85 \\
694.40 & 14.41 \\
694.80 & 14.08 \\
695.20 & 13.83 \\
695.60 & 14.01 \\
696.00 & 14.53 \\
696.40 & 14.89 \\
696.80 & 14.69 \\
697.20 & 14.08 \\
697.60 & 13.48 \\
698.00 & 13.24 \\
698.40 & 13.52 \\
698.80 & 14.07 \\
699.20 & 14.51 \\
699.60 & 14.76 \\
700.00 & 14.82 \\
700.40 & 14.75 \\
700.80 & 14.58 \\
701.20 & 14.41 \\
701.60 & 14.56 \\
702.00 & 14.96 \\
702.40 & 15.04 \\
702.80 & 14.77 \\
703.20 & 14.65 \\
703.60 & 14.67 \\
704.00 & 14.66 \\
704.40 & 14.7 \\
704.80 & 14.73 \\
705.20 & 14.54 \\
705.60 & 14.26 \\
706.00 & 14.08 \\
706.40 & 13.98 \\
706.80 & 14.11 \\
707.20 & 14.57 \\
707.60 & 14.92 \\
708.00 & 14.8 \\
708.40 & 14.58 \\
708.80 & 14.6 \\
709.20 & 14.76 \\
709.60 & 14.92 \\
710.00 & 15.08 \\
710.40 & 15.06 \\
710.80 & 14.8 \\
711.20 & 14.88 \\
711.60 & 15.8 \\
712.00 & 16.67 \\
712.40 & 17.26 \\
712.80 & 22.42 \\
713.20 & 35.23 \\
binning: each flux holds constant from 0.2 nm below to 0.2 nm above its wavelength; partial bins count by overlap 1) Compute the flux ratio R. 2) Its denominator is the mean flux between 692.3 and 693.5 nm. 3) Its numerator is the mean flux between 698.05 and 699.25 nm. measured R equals 0.9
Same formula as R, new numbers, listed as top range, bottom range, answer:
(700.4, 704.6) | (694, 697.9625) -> 1.03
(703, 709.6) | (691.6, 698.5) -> 1.01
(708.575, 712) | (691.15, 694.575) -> 1.02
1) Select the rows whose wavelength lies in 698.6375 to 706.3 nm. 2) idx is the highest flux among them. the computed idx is 15.04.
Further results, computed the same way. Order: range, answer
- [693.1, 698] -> 15.25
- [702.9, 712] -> 16.67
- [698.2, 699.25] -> 14.51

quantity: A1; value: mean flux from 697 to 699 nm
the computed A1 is 13.7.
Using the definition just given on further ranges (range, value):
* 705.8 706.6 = 14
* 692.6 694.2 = 15.1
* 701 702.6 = 14.7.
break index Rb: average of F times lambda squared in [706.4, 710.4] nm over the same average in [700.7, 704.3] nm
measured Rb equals 1.02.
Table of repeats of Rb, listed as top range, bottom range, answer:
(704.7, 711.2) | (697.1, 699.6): 1.08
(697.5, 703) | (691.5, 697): 1.00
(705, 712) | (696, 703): 1.05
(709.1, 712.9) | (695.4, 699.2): 1.18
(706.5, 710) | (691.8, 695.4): 1.04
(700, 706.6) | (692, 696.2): 1.03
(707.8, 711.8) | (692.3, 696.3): 1.07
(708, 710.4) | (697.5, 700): 1.09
